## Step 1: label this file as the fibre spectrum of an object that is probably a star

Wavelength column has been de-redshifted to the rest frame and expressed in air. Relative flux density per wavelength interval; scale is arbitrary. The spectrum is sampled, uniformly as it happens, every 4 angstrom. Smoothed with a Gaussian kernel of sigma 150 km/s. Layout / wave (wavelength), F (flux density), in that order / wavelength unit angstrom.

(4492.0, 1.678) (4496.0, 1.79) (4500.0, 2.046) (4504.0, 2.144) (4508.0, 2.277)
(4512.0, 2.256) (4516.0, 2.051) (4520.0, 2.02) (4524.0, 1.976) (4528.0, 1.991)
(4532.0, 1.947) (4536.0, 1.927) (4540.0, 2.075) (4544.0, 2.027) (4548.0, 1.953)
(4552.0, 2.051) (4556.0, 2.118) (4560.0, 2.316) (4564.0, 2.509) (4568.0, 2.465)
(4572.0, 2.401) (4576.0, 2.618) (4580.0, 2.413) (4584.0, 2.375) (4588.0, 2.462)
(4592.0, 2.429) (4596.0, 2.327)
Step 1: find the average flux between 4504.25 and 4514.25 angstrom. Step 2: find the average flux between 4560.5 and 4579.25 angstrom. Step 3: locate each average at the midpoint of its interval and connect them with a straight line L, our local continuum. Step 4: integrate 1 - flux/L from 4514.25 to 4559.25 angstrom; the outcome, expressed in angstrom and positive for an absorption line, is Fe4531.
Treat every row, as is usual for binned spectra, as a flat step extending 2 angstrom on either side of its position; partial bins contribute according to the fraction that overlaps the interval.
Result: 6.3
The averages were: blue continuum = 2.24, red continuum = 2.48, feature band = 2.02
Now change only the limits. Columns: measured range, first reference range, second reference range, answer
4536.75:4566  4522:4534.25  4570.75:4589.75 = 0.65 angstrom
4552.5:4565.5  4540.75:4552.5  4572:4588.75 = -0.59 angstrom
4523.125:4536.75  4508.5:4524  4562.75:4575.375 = 1.48 angstrom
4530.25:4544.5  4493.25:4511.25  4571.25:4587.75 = 1.59 angstrom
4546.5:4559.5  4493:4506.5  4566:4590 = 1.29 angstrom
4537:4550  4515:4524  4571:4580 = 1.24 angstrom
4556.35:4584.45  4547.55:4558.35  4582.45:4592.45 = -2.30 angstrom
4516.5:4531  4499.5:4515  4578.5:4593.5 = 1.53 angstrom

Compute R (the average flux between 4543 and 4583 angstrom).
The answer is 2.3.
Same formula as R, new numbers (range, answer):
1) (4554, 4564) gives 2.28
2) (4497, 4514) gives 2.16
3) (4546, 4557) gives 2.03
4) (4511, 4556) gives 2.02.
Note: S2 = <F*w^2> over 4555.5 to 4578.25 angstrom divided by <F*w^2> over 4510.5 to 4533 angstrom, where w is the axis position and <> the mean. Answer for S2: 1.2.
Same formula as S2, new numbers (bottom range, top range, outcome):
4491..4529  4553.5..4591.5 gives 1.22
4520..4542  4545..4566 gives 1.11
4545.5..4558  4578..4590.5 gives 1.20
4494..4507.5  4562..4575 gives 1.26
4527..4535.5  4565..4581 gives 1.29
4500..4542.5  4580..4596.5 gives 1.20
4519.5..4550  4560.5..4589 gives 1.26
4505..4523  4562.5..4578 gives 1.20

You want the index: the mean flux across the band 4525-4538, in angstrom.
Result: 1.96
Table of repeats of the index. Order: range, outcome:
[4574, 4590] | 2.47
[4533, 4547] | 2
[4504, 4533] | 2.08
